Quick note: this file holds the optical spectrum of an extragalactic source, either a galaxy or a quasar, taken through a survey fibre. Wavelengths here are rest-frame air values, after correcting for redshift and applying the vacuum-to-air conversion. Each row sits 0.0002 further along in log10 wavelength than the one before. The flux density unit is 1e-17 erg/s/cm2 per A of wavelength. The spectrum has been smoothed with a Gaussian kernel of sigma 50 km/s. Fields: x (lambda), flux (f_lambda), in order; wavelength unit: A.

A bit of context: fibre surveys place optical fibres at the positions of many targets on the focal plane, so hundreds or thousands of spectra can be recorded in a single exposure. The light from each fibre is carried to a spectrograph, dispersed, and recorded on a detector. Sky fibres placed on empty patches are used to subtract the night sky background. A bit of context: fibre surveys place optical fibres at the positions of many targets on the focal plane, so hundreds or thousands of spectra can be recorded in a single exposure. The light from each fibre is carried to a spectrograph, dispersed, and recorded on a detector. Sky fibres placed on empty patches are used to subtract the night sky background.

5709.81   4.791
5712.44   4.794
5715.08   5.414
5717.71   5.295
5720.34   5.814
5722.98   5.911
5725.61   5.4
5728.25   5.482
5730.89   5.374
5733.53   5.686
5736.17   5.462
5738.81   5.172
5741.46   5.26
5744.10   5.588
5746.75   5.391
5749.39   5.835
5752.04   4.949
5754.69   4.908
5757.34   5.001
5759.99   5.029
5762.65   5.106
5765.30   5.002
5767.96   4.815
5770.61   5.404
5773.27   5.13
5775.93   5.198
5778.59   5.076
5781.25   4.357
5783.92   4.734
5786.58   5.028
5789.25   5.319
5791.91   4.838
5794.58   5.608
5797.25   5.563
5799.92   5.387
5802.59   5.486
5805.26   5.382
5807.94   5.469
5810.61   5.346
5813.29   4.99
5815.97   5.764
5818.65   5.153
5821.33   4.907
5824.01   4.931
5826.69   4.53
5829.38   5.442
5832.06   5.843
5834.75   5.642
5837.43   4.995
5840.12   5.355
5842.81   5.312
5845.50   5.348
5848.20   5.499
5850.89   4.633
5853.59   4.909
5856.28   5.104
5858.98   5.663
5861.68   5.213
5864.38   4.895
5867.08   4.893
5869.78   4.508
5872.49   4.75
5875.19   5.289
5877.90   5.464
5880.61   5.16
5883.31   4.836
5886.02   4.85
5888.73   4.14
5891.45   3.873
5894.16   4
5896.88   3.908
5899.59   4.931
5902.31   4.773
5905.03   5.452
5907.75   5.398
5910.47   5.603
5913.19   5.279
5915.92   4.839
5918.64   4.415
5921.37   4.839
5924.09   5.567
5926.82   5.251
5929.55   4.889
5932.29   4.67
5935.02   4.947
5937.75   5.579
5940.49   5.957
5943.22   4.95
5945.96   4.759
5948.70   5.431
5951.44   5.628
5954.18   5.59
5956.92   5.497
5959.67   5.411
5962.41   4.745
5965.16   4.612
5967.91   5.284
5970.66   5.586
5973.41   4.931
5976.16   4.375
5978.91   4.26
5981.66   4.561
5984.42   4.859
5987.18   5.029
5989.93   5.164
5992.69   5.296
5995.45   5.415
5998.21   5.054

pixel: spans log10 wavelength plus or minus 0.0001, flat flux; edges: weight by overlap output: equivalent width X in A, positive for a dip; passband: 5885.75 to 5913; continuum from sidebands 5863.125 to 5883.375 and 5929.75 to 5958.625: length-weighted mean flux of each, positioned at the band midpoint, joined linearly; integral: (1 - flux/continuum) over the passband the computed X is 2.1 A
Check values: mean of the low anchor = 4.98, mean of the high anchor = 5.28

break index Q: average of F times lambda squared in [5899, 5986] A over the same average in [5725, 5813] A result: 1.03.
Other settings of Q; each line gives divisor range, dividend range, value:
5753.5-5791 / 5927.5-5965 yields 1.11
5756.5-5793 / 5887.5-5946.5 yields 1.03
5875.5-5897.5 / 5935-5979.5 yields 1.16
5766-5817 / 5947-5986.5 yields 1.03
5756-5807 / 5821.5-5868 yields 1.03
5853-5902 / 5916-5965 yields 1.10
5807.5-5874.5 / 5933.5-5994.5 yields 1.03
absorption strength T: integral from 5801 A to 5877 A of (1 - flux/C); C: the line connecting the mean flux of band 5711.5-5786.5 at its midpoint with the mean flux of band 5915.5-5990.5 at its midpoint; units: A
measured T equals -0.5 A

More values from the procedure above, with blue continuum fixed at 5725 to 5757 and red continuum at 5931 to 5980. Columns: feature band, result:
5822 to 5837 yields 0.1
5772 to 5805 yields 1.0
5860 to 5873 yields 0.9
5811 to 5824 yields 0.2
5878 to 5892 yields 1.4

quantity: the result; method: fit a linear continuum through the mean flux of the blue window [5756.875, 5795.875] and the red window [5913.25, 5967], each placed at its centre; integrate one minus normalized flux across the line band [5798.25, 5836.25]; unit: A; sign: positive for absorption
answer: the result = -1.8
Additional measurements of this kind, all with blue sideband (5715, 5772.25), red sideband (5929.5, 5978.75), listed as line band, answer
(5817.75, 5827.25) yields 0.7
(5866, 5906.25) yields 3.8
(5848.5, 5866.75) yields 0.5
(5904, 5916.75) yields -0.4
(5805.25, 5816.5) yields -0.2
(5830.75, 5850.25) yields -0.6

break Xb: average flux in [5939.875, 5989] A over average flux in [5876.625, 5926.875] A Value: 1.0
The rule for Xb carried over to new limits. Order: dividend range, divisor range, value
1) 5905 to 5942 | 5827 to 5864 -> 0.98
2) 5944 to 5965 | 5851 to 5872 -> 1.05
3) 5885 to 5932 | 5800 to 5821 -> 0.90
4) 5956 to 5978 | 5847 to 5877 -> 1.00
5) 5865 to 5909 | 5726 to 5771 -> 0.91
